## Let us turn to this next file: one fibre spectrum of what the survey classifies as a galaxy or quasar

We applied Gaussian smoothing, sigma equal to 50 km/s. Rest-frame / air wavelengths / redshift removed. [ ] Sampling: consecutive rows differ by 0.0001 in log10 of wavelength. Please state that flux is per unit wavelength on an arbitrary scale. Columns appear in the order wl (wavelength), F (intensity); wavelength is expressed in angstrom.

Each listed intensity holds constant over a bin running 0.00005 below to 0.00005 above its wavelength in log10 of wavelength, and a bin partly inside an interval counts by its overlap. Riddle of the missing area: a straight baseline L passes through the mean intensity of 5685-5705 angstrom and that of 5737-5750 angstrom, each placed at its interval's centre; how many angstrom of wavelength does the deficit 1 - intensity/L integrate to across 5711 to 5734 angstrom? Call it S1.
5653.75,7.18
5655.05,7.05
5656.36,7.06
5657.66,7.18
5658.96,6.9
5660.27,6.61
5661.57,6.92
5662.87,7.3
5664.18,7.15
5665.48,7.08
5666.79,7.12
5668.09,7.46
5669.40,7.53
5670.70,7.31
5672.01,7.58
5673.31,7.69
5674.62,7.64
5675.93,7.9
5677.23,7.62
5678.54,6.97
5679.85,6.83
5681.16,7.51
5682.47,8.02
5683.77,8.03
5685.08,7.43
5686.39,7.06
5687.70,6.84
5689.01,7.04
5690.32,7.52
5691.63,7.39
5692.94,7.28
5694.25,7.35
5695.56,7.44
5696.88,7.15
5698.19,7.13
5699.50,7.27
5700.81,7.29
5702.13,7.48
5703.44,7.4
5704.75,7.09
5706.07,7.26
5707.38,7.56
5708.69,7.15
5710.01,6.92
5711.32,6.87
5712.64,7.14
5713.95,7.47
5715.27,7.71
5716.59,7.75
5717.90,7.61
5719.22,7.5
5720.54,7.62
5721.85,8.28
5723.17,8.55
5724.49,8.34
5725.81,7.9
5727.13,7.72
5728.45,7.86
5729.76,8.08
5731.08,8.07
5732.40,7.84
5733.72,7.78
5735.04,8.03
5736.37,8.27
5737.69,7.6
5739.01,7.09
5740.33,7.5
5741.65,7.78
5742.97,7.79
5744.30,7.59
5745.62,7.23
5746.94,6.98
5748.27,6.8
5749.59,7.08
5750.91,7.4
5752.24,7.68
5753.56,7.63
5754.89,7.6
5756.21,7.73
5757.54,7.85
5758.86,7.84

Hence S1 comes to -1.5 angstrom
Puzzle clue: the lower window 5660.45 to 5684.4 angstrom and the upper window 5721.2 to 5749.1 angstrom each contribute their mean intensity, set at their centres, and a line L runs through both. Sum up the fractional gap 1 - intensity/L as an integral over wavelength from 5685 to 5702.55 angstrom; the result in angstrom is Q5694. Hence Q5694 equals 0.6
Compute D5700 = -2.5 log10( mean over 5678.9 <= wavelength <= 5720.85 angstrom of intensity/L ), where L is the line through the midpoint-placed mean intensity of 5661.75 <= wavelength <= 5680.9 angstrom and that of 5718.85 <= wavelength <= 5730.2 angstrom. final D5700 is 0.05 mag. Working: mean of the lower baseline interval 7.36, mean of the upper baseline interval 8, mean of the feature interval 7.34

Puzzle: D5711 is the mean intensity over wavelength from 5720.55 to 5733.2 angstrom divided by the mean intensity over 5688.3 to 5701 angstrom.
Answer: 1.1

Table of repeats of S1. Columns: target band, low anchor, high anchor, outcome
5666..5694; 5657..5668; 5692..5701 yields -1.0 angstrom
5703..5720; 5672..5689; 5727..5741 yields 0.7 angstrom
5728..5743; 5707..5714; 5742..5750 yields -1.2 angstrom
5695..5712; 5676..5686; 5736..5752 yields 0.6 angstrom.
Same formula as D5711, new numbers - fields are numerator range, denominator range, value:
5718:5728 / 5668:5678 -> 1.05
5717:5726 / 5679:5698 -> 1.09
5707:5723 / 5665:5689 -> 1.01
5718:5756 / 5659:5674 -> 1.06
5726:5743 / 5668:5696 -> 1.05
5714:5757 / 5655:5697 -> 1.05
